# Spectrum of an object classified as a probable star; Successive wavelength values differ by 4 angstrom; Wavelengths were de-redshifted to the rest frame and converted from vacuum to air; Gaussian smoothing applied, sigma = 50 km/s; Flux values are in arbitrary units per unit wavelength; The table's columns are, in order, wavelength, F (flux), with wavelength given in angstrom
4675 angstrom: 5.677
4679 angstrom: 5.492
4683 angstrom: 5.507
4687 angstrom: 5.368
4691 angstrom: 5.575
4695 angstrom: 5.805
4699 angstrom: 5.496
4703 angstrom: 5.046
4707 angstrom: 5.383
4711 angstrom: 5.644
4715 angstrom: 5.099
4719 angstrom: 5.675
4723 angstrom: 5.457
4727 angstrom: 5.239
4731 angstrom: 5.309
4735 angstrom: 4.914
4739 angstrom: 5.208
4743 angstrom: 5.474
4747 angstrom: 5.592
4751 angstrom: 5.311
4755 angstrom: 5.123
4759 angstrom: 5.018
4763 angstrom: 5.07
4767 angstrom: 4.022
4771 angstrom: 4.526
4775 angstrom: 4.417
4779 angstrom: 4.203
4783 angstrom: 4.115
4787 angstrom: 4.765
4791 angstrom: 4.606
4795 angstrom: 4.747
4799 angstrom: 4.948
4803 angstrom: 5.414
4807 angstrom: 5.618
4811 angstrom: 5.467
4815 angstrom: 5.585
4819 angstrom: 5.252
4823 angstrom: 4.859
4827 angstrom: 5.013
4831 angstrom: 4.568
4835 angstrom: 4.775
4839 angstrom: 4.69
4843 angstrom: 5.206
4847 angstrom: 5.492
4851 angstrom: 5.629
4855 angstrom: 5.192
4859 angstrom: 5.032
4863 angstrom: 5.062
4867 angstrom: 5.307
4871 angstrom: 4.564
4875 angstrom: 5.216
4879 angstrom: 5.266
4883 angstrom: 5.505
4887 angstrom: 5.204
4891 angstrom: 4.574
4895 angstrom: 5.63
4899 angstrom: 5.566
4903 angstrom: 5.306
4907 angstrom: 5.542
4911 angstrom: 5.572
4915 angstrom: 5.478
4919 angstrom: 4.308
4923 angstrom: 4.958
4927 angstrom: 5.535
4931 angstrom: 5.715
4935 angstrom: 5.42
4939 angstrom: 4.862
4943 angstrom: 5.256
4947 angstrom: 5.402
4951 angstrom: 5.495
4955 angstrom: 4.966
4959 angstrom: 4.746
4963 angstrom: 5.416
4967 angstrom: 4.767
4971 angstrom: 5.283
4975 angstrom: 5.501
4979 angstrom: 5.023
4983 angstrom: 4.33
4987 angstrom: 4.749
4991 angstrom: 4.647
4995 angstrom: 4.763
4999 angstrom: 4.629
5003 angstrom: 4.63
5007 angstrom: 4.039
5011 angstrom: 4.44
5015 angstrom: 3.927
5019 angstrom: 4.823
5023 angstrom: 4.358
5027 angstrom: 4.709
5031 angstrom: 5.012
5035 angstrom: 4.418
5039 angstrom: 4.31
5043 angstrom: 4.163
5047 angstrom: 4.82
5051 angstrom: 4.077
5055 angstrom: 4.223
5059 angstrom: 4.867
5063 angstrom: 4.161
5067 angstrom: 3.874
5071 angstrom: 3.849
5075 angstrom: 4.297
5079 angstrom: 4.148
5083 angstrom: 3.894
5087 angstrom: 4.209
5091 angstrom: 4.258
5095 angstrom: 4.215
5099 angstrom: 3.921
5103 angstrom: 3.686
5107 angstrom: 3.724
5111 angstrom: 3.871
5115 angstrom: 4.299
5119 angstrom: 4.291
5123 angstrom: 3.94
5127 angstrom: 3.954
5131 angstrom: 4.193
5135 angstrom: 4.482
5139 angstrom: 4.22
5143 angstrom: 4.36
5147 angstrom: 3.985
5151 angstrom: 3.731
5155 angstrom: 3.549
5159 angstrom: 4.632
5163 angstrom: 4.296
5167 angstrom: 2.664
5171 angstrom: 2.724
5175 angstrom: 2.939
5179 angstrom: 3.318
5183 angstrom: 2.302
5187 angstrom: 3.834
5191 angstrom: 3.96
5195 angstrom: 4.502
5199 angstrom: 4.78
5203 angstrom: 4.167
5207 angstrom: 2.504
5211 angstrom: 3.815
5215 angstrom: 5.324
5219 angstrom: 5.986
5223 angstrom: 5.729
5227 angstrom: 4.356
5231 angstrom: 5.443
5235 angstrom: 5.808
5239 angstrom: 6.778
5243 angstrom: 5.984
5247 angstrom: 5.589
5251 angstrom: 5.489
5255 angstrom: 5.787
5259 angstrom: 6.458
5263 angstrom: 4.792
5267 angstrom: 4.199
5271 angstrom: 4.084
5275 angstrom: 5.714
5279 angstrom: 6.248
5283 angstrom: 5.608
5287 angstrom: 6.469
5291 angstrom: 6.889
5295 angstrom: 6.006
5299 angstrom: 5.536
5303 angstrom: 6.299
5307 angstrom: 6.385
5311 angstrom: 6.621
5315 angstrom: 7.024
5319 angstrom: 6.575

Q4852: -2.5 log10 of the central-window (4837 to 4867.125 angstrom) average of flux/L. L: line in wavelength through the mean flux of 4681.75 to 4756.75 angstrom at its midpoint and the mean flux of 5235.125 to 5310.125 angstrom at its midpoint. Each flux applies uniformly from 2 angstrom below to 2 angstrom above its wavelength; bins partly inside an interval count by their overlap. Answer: 0.06 mag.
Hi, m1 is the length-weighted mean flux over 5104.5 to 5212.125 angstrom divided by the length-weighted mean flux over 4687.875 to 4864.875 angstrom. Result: 0.7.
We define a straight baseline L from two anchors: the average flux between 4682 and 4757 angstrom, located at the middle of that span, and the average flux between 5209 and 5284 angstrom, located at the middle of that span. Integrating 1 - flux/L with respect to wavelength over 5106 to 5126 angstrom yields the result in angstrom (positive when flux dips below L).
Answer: 5.1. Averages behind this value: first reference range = 5.38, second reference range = 5.43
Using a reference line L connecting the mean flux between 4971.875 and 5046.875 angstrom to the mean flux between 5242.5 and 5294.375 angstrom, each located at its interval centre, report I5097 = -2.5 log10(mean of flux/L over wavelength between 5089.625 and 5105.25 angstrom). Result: 0.23 mag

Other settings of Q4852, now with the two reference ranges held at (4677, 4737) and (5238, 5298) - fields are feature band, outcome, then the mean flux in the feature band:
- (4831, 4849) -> 0.10 mag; 4.99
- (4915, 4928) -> 0.11 mag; 4.97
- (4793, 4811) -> 0.05 mag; 5.21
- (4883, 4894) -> 0.09 mag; 5.07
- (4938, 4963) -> 0.08 mag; 5.16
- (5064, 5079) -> 0.36 mag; 4.04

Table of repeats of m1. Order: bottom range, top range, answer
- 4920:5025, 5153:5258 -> 0.92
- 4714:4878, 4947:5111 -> 0.89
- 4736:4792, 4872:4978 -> 1.09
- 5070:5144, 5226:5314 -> 1.41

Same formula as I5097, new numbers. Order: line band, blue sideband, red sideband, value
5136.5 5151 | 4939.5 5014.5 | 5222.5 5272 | 0.254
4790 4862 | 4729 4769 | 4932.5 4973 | 0.001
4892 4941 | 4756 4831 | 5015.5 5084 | -0.151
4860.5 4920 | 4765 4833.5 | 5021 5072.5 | -0.123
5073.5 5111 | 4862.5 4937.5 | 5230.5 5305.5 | 0.341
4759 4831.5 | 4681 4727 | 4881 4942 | 0.110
